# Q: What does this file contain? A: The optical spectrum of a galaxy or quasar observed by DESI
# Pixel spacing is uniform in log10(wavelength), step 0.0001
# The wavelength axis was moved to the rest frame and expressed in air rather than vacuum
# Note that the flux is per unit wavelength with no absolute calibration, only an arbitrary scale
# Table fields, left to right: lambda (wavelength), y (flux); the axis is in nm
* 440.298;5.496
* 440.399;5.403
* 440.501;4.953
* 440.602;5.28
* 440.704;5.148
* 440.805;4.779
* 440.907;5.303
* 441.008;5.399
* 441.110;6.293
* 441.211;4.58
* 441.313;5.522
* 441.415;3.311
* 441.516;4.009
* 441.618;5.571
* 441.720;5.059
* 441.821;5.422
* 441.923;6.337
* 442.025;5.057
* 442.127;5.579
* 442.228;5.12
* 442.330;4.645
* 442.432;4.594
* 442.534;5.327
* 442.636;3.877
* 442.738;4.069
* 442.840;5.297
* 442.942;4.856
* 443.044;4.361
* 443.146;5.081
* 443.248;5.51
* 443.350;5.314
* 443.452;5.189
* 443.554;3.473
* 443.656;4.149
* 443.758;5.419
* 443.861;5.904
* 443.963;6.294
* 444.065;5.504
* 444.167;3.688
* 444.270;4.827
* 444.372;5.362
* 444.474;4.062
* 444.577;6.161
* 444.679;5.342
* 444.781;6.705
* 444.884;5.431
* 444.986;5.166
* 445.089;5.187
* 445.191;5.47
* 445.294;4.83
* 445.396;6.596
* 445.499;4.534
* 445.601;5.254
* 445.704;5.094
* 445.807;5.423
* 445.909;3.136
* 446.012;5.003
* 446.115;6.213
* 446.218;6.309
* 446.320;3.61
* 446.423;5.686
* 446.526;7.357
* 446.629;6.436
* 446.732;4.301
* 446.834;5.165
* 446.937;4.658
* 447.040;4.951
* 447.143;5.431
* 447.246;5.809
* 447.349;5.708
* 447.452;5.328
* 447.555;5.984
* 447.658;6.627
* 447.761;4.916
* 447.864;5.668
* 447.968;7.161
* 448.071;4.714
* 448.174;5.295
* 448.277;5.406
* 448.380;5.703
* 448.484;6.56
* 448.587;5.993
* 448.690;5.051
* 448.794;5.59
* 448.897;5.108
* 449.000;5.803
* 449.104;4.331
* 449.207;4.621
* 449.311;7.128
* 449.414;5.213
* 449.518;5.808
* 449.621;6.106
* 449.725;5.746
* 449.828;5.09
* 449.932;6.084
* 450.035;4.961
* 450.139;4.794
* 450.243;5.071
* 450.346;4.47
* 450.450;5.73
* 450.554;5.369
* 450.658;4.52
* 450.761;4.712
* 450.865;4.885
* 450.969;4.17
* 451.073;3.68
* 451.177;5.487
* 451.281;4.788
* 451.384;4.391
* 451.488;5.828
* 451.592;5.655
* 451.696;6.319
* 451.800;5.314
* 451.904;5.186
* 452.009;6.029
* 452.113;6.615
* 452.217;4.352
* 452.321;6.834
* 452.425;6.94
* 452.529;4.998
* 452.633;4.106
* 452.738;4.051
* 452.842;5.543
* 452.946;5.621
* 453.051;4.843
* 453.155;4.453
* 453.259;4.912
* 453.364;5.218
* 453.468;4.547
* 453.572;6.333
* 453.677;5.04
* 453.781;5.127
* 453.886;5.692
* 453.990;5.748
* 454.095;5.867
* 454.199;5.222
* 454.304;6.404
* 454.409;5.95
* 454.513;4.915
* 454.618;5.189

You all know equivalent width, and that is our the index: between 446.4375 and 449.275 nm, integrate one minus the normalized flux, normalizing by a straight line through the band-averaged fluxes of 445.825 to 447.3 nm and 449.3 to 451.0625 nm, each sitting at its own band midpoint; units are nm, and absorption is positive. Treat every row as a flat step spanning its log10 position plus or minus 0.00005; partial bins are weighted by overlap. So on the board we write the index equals -0.16 nm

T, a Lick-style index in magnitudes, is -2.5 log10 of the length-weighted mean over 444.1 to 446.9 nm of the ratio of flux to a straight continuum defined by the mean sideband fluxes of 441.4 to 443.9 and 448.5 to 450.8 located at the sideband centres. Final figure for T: -0.04 mag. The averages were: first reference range 4.92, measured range 5.27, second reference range 5.36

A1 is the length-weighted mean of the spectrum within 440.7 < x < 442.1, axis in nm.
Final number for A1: 5.13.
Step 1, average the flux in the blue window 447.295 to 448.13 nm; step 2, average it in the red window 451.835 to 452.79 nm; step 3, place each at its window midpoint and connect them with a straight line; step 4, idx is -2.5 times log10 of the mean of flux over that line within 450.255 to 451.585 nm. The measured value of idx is 0.14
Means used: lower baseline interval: 5.76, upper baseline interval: 5.45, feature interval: 4.87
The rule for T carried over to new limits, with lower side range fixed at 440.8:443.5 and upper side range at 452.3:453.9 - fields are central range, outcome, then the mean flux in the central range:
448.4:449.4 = -0.08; 5.56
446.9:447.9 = -0.08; 5.52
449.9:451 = 0.04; 4.97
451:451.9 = 0.01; 5.16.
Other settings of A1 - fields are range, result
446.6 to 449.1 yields 5.53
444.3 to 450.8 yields 5.41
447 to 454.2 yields 5.38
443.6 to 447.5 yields 5.3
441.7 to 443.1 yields 4.97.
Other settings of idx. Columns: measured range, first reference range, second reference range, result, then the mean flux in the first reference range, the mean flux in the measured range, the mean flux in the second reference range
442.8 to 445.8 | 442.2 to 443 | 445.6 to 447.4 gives -0.04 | 4.7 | 5.18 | 5.31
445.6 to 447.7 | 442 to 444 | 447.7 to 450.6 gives -0.03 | 4.95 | 5.4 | 5.48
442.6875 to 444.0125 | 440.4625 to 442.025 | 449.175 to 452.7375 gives 0.04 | 5.13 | 4.99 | 5.31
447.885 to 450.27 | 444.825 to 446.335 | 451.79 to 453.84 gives -0.06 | 5.19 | 5.54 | 5.3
